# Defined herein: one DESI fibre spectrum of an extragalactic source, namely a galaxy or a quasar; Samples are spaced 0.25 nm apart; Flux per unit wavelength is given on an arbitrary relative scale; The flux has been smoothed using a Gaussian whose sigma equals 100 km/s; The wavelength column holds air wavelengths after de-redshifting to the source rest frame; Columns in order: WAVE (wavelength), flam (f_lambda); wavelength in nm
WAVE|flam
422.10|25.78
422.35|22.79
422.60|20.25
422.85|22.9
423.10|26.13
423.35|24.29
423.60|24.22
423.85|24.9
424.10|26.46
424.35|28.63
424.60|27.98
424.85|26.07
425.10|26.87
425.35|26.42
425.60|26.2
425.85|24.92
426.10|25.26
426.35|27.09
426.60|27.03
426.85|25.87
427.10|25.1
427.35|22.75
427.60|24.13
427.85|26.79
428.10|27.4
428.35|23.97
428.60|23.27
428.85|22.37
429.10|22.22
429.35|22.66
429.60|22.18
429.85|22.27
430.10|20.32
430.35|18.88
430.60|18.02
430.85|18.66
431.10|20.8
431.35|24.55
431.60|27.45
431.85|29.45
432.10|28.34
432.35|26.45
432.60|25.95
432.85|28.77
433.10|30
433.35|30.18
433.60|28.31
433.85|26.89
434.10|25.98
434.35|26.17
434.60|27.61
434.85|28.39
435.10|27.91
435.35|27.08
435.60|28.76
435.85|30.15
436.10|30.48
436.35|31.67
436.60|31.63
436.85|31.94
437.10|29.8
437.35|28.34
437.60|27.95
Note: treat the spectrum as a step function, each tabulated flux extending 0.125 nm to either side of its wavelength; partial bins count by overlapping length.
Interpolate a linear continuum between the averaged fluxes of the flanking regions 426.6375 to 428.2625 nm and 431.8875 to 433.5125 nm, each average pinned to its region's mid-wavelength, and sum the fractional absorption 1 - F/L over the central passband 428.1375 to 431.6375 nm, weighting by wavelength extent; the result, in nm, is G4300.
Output 0.62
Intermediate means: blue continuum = 25.4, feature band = 22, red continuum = 28.3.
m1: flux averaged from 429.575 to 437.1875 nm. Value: 26.7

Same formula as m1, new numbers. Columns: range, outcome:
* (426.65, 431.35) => 22.8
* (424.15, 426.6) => 26.6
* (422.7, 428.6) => 25.6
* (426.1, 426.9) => 26.5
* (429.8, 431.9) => 22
